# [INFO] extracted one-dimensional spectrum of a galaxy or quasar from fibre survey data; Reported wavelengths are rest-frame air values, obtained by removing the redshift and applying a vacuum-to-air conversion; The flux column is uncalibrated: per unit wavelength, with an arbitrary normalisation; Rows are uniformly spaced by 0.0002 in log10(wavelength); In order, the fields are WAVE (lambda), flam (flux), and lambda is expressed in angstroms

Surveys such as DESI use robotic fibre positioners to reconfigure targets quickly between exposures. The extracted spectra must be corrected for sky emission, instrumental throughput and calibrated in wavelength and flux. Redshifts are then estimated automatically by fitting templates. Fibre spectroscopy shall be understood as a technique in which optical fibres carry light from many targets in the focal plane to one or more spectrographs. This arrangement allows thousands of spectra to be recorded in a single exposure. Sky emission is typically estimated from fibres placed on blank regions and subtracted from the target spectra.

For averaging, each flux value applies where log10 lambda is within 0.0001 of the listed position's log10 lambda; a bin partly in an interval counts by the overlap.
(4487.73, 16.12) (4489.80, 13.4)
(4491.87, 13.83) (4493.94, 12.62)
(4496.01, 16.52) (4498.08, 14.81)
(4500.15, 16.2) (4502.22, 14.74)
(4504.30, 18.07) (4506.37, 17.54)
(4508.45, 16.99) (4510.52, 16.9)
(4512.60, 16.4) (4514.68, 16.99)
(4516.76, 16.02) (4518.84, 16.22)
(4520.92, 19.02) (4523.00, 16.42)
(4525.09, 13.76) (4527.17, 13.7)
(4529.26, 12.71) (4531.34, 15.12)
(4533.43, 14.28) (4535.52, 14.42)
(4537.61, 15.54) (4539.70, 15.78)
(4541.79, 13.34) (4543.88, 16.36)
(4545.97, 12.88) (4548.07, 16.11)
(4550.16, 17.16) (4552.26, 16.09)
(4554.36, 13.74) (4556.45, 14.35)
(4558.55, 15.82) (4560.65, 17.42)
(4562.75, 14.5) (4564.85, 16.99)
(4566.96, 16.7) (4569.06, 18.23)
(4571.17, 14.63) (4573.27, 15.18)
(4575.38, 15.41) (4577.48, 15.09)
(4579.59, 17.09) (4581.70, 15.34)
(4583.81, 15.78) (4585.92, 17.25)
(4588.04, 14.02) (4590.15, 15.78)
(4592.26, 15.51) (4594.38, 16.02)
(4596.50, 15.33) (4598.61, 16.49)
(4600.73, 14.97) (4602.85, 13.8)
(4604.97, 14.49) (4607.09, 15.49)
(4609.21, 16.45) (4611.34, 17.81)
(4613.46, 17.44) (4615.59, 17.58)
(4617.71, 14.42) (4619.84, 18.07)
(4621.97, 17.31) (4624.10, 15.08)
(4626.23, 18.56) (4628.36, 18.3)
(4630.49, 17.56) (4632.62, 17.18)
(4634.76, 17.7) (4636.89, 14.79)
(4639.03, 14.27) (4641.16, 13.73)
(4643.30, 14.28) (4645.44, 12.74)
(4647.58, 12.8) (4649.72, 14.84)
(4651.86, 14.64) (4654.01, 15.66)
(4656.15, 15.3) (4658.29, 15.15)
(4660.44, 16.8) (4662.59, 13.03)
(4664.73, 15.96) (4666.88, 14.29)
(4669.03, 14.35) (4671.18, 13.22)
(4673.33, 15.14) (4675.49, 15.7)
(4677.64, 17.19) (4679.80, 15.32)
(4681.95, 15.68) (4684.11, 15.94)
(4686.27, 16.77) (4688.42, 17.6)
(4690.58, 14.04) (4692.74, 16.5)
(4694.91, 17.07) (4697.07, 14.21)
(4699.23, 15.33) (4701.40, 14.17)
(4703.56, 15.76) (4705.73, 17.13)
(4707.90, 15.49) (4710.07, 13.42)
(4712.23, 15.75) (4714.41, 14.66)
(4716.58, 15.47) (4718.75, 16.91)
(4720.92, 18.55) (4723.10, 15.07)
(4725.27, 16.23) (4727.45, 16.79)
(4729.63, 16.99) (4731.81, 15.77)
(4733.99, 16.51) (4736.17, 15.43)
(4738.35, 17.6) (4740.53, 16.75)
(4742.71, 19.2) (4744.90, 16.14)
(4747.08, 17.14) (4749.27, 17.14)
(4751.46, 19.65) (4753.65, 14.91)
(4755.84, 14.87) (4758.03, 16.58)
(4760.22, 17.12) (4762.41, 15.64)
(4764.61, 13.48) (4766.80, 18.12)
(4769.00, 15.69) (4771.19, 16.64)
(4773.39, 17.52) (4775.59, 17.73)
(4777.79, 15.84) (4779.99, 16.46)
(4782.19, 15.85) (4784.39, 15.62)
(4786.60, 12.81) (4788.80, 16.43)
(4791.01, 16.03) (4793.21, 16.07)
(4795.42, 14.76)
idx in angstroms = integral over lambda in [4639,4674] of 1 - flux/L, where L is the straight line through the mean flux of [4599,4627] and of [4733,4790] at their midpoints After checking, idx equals 3.9 angstroms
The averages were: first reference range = 16.2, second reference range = 16.4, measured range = 14.5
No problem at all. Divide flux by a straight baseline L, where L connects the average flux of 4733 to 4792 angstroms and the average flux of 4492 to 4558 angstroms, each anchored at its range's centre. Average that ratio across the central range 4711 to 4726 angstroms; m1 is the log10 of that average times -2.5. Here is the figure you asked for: 0.01 mag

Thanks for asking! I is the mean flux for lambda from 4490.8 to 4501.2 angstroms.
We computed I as 14.8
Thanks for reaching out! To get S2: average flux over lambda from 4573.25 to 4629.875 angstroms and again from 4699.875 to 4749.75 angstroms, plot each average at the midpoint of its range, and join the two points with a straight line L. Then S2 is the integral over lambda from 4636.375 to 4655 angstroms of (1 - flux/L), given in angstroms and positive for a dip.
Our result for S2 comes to 2.3 angstroms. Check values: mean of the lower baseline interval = 16.1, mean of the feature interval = 14.2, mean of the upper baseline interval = 16.2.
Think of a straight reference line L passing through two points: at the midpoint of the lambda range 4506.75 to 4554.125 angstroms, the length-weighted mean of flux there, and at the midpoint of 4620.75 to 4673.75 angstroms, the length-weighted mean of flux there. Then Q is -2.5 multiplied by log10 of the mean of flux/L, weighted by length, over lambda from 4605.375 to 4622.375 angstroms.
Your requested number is -0.09 mag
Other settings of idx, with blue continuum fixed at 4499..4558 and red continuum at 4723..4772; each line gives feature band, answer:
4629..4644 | 0.28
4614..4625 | -0.39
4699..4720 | 1.19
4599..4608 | 0.63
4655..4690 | 1.65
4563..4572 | -0.42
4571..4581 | 0.16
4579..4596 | 0.06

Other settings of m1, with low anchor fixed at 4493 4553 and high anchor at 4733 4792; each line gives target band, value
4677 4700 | 0.014 mag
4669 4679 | 0.063 mag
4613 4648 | -0.004 mag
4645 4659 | 0.109 mag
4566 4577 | -0.015 mag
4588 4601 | 0.018 mag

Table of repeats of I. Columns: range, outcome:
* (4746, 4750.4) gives 17.1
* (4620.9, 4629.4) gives 17.3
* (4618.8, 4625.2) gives 16.8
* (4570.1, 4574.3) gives 14.9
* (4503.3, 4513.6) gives 17.2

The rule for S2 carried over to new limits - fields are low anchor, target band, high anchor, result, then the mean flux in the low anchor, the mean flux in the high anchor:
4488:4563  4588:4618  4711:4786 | 0.0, 15.5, 16.4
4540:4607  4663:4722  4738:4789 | 1.9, 15.5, 16.4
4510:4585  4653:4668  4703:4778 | 0.8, 15.6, 16.4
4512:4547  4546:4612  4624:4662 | -1.6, 15.2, 15.5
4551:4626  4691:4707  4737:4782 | 0.7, 15.9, 16.7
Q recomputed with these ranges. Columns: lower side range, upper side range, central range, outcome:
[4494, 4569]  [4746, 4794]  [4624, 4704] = 0.039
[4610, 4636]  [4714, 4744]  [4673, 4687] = 0.061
